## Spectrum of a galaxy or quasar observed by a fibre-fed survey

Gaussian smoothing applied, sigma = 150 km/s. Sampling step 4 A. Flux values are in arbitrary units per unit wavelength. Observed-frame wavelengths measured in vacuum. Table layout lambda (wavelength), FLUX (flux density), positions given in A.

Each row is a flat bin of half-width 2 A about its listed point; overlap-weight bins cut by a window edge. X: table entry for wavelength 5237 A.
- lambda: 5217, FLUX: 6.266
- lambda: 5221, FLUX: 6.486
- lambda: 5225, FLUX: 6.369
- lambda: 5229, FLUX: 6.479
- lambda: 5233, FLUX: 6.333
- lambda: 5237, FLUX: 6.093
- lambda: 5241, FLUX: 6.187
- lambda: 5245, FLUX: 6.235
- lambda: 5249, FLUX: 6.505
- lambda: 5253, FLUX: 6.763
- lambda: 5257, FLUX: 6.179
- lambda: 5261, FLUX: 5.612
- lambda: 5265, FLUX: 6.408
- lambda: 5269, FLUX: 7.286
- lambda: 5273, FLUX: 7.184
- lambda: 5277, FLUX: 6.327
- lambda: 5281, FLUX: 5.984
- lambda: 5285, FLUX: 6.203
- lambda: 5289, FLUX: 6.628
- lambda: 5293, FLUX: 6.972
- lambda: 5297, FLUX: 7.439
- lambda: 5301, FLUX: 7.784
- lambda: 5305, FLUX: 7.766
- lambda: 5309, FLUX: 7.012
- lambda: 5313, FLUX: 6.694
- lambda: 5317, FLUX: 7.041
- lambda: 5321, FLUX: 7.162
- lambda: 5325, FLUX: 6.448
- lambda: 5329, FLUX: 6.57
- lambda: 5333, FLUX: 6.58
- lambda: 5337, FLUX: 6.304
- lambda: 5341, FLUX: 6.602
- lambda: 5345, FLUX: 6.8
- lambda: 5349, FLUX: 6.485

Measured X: 6.093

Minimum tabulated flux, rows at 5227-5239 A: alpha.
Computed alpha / 6.093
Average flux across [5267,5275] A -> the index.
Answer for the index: 7.23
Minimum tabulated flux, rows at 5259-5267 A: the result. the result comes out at 5.612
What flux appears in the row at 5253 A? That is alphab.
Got 6.763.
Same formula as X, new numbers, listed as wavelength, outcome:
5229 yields 6.479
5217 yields 6.266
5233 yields 6.333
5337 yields 6.304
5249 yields 6.505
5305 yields 7.766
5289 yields 6.628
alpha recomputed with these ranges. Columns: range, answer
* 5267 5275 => 7.184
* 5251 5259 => 6.179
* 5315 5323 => 7.041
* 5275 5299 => 5.984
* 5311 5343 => 6.304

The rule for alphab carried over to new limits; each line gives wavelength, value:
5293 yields 6.972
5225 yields 6.369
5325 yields 6.448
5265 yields 6.408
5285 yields 6.203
